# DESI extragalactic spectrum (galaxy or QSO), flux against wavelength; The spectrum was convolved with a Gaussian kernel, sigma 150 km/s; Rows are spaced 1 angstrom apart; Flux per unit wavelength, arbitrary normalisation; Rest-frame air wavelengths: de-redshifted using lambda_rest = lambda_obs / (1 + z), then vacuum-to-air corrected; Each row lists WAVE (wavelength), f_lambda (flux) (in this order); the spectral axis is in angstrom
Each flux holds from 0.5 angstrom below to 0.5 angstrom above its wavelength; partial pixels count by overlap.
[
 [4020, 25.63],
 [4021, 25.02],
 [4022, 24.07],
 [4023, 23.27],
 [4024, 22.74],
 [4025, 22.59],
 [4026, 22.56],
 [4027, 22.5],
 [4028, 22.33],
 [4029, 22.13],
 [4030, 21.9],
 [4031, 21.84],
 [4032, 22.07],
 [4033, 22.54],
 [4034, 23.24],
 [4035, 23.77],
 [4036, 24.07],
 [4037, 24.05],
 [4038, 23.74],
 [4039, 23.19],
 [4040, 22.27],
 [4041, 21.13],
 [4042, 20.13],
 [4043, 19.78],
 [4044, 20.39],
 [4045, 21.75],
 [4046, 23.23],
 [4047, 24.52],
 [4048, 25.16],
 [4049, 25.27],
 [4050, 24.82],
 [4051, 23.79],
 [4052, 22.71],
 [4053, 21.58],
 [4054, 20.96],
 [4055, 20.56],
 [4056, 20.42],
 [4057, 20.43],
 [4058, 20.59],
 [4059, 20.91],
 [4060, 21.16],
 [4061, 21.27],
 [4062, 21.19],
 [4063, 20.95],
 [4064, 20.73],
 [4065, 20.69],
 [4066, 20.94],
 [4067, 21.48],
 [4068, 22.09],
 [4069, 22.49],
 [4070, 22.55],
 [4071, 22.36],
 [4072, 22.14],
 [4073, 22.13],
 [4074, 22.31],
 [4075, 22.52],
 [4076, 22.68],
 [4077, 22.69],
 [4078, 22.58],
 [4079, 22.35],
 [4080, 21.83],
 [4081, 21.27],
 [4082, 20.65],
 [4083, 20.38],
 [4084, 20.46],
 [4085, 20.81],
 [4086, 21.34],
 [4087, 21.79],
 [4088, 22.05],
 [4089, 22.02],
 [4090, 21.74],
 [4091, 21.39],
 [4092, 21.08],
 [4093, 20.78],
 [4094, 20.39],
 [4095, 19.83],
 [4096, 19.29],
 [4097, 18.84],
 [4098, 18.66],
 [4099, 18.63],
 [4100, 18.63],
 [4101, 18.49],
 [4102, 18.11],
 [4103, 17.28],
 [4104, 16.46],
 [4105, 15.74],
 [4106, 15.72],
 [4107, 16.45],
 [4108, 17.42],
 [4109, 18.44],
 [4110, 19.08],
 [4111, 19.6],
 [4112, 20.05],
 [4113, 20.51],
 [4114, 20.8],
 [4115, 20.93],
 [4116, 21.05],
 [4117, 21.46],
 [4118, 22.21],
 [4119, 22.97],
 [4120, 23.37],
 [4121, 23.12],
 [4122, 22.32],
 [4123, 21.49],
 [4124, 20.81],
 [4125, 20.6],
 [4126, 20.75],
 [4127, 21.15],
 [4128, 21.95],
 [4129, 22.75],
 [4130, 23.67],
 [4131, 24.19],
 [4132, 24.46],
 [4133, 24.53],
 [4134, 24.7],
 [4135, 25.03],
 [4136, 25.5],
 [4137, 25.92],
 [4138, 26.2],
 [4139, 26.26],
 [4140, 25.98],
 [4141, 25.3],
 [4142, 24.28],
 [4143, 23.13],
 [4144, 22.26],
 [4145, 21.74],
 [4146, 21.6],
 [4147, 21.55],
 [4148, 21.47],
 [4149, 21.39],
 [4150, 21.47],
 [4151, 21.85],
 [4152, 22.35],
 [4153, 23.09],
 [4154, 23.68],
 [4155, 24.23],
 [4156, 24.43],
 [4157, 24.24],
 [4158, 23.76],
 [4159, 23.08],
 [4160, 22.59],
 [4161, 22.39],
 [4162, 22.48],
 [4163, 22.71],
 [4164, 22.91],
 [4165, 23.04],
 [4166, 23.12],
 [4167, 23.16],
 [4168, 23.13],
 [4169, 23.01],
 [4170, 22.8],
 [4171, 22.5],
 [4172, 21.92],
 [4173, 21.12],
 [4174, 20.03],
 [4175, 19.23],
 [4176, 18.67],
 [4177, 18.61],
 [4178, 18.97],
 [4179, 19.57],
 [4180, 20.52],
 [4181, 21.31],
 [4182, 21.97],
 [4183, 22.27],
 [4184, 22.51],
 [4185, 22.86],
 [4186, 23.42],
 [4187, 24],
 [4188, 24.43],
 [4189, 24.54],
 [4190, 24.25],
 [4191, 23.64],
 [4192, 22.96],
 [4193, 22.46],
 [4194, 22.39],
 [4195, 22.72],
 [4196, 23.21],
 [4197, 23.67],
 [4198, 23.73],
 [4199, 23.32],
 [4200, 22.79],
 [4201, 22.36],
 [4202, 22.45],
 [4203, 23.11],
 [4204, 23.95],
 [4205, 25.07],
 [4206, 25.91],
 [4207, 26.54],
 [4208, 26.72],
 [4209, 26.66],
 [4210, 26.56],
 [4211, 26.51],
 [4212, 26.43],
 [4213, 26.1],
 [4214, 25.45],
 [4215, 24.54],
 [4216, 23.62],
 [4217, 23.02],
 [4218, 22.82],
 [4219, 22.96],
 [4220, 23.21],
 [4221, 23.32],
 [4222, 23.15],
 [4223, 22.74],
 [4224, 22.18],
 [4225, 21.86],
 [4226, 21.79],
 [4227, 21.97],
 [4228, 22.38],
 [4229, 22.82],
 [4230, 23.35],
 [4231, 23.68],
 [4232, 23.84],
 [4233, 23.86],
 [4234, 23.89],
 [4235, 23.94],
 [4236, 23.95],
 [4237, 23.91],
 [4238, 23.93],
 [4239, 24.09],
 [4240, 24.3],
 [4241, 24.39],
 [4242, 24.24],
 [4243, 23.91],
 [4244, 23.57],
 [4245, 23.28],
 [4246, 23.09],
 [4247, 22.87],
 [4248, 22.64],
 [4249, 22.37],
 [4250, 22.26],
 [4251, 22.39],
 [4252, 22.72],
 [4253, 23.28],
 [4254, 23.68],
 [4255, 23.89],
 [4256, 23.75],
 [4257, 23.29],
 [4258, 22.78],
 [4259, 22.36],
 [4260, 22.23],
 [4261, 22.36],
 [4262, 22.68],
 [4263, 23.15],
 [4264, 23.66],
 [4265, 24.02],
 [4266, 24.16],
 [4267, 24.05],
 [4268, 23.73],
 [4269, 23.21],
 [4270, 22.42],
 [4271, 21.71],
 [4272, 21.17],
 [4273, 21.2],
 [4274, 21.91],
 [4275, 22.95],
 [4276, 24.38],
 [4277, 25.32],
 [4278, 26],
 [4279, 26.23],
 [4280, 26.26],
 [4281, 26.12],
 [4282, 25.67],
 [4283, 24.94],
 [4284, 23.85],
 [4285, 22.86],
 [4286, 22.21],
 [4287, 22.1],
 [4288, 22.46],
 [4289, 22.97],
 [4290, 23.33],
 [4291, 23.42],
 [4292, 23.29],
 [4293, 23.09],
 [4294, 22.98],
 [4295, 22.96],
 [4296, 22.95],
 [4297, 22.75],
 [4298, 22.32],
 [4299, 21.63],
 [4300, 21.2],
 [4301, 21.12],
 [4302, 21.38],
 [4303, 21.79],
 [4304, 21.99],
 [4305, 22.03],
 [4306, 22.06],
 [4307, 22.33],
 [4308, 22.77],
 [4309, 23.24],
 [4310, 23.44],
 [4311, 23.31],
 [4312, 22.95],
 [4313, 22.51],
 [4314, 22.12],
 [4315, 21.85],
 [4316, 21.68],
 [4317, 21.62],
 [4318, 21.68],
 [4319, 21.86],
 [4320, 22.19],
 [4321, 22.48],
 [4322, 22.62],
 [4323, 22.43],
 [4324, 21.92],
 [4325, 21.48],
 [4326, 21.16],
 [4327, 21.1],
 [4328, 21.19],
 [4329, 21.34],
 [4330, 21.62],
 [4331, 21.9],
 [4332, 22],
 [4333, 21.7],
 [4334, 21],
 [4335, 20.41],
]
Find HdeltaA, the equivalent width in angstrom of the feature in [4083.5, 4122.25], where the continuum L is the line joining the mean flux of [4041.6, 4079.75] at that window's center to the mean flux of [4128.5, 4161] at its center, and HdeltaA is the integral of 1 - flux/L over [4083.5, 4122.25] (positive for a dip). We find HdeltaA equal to 4.8 angstrom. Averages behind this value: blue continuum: 22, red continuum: 23.6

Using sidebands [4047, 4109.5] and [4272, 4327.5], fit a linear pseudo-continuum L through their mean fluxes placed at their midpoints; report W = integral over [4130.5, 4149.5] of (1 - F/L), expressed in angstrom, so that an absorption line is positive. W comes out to -2.3 angstrom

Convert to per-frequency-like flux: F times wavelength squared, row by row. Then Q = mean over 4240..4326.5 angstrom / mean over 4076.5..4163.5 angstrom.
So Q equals 1.1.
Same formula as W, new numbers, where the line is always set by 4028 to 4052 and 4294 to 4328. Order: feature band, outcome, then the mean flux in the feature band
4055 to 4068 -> 1.0 angstrom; 20.9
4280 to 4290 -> -0.7 angstrom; 23.8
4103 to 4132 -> 2.6 angstrom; 20.5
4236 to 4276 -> -1.5 angstrom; 23.1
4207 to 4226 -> -1.6 angstrom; 24.3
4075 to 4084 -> 0.4 angstrom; 21.8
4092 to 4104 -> 2.0 angstrom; 19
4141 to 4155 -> 0.0 angstrom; 22.5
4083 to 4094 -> 0.7 angstrom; 21.3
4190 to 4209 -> -1.2 angstrom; 23.8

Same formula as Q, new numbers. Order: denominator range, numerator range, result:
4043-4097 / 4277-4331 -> 1.17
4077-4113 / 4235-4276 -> 1.27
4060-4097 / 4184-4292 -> 1.19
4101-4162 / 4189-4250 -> 1.13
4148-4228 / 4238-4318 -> 1.05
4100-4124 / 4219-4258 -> 1.25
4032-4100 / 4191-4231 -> 1.17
